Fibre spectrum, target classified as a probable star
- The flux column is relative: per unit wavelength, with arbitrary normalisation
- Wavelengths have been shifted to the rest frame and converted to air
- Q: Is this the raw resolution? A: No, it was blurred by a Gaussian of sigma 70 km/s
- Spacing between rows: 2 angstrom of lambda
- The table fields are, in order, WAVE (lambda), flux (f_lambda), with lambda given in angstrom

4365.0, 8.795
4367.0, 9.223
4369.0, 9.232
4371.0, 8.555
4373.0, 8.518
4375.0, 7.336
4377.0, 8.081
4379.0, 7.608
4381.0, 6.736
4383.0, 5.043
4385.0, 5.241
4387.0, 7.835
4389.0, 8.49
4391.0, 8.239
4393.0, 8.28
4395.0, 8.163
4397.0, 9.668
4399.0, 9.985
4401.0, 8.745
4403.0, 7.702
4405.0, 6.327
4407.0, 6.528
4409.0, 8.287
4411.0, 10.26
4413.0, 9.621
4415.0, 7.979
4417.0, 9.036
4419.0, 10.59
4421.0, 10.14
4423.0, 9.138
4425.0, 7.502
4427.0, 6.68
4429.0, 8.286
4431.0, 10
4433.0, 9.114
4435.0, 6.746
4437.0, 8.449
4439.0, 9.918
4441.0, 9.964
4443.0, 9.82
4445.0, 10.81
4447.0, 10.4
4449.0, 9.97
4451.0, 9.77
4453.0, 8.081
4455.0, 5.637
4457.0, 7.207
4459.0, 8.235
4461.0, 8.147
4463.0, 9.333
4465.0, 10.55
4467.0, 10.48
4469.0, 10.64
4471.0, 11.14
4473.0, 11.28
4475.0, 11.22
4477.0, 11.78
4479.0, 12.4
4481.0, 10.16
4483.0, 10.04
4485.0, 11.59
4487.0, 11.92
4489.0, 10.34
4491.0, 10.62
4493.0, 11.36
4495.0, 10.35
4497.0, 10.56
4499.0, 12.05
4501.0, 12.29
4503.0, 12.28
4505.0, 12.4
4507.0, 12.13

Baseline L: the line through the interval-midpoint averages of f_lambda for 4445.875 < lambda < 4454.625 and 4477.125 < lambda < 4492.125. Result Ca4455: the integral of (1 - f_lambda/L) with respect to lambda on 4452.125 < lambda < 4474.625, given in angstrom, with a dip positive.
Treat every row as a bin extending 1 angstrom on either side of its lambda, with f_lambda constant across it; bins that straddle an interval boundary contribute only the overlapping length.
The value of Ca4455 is 1.78 angstrom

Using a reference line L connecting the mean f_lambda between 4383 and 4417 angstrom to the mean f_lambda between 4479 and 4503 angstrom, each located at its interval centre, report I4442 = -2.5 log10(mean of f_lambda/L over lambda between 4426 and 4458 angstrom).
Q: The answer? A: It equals 0.08 mag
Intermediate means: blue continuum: 8.14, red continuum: 11.1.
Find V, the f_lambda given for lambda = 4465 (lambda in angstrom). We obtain 10.55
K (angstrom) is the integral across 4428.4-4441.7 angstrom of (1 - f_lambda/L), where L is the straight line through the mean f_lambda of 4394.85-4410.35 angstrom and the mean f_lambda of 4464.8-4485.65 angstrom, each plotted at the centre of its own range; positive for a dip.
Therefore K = 0.79 angstrom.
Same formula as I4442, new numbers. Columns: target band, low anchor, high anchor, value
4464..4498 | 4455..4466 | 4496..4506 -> -0.09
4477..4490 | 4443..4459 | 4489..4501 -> -0.07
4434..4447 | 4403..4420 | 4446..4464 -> -0.10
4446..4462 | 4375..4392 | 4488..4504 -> 0.15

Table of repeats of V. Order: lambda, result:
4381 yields 6.736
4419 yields 10.59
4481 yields 10.16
